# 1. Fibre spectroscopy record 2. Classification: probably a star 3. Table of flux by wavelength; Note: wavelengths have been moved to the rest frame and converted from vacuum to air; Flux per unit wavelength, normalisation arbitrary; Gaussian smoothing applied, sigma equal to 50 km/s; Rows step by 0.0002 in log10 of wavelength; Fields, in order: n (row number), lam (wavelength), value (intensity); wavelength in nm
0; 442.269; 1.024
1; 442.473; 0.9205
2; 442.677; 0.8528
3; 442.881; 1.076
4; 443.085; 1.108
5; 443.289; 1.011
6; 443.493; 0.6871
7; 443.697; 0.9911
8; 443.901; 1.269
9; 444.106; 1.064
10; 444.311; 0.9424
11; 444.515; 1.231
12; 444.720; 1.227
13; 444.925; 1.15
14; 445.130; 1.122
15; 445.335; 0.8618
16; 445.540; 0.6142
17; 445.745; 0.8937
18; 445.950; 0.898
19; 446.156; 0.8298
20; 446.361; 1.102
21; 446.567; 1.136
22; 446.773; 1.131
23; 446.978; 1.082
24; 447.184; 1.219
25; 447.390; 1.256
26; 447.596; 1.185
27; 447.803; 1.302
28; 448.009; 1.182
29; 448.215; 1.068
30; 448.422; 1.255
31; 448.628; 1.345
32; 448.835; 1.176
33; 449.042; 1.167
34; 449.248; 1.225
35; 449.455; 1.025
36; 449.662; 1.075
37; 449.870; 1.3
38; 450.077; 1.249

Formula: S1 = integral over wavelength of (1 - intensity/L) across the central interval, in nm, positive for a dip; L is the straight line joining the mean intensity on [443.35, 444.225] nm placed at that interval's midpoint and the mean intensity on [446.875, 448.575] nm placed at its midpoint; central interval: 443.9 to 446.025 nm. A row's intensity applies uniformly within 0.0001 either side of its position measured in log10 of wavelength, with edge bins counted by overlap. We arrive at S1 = 0.08 nm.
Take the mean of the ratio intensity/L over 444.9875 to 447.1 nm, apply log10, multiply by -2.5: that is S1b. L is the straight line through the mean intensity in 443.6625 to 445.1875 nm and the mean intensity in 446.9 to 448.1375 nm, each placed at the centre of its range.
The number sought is 0.20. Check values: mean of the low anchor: 1.13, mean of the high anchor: 1.2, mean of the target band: 0.973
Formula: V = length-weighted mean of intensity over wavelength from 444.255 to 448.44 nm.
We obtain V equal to 1.08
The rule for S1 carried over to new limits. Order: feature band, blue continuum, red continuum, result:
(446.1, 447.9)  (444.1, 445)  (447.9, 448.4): -0.005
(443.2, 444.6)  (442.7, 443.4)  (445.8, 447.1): 0.012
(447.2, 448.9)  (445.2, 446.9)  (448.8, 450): -0.239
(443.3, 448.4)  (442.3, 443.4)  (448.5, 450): 0.110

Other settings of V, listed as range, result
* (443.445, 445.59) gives 1.03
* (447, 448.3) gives 1.2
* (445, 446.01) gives 0.885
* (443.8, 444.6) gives 1.12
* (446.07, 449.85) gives 1.16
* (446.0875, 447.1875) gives 1.08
